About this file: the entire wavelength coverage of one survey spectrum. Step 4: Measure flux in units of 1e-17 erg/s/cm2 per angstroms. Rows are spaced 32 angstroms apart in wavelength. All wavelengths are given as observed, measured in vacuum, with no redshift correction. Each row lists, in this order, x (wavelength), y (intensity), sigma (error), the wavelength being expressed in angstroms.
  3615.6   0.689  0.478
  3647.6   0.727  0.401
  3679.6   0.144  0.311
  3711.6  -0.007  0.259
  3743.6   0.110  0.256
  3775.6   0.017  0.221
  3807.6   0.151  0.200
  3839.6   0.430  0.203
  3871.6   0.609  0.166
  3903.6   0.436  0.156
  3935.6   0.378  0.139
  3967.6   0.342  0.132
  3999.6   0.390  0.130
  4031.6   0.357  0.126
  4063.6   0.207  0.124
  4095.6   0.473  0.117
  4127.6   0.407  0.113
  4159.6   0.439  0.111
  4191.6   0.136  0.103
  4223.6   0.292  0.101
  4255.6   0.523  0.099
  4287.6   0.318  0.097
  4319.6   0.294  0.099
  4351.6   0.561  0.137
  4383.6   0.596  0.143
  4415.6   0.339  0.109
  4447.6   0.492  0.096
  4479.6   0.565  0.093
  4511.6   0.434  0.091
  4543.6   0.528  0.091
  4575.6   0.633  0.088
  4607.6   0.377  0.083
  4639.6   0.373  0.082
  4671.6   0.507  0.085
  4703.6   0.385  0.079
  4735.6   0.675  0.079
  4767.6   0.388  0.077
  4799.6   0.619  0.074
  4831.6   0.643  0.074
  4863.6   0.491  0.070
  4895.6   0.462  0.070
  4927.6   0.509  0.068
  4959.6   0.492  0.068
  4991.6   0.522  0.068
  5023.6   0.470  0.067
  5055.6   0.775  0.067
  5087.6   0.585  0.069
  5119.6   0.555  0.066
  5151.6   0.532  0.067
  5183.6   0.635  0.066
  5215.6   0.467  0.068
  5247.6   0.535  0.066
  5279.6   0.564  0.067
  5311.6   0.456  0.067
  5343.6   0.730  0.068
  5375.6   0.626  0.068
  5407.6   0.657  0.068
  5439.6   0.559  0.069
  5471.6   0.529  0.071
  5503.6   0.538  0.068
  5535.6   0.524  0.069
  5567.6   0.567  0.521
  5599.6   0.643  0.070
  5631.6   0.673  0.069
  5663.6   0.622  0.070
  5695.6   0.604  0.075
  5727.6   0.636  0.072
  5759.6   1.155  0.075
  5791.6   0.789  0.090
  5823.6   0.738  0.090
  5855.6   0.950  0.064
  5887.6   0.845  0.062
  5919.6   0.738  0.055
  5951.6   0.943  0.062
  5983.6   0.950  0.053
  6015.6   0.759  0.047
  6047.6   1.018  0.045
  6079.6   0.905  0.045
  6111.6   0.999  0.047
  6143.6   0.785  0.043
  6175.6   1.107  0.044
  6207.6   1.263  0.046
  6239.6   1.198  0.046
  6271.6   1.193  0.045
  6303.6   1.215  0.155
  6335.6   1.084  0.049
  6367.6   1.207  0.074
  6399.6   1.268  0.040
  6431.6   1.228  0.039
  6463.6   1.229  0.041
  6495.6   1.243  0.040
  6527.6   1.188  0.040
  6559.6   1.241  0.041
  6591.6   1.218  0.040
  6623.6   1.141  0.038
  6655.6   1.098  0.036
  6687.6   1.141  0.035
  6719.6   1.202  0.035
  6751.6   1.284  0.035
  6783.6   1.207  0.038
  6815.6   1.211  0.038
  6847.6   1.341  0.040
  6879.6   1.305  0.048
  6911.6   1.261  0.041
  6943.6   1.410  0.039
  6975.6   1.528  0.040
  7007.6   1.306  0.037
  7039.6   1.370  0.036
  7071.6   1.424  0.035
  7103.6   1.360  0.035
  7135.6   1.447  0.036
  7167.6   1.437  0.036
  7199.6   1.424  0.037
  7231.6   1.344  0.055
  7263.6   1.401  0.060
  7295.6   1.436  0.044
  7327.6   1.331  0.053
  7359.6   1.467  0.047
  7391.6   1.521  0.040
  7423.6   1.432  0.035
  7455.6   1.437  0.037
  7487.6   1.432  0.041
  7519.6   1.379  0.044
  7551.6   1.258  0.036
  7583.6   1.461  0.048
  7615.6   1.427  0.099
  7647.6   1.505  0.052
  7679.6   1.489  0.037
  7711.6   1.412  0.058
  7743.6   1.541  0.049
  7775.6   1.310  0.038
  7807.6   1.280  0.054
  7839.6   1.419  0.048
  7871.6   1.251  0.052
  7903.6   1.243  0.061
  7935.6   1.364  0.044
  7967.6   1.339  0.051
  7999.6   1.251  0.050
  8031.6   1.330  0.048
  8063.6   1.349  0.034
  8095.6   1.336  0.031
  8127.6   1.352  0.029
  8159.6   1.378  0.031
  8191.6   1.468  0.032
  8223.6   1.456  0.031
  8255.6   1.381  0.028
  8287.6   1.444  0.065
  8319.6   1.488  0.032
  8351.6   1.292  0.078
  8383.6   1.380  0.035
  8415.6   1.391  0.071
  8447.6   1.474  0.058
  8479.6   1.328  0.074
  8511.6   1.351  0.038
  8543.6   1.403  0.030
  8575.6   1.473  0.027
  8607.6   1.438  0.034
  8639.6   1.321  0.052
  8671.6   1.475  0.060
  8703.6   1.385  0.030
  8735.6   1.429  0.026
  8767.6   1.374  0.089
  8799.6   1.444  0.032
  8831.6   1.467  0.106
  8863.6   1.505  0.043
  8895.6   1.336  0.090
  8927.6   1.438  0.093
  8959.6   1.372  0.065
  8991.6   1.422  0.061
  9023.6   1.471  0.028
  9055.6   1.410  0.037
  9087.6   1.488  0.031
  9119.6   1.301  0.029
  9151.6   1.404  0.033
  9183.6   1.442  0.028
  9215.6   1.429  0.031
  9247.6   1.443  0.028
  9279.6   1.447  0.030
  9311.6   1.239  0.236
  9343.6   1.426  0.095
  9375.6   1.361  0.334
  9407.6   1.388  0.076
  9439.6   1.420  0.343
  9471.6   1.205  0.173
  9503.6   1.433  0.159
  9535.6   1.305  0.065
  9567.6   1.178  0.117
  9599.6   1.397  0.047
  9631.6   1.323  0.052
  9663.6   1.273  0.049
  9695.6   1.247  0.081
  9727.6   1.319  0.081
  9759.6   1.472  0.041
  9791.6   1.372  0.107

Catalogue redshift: 0.55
